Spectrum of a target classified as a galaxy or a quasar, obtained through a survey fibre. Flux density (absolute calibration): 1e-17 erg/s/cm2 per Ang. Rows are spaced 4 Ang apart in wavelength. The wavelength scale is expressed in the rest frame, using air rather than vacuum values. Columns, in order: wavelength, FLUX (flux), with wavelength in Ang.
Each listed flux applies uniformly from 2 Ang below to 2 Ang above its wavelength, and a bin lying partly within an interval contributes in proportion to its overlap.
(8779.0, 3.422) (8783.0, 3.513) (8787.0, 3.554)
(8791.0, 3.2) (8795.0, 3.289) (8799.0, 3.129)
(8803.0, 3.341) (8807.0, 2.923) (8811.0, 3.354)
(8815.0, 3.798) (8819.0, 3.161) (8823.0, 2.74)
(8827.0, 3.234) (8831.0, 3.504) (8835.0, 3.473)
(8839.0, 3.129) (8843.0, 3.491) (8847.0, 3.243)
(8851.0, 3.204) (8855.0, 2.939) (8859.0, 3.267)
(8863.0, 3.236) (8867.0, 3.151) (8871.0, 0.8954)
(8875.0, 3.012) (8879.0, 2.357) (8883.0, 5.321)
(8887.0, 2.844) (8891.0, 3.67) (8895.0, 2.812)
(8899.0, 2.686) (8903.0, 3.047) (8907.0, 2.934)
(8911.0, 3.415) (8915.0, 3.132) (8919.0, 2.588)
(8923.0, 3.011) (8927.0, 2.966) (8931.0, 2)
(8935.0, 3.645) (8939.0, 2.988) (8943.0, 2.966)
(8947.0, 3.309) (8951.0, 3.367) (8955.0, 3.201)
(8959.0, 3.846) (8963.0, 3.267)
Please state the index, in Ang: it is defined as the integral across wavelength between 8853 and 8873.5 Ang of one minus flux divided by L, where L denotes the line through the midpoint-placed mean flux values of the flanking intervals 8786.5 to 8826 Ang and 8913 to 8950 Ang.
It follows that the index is 2.7 Ang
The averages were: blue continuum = 3.24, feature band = 2.71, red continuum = 2.97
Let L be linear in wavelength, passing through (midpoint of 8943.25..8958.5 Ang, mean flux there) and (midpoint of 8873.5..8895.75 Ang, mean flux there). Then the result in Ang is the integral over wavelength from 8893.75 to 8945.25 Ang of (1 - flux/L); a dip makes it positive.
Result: 6.1 Ang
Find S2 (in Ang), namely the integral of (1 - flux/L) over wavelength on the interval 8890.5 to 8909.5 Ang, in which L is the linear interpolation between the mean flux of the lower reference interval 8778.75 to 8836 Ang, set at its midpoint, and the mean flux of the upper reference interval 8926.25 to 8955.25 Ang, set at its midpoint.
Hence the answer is 0.8 Ang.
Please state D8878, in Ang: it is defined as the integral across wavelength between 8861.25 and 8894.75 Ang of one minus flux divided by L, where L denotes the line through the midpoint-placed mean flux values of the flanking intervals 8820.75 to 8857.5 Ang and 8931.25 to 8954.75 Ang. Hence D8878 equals 1.6 Ang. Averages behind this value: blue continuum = 3.22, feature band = 3.05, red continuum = 3.16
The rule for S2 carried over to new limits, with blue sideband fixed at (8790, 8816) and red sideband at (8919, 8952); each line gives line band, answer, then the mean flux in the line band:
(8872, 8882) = 1.11 Ang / 2.77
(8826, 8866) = -1.08 Ang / 3.27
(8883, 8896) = -1.59 Ang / 3.47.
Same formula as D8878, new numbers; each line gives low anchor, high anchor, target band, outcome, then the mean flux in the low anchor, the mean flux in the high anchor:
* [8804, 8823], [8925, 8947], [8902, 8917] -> -0.6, 3.25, 2.95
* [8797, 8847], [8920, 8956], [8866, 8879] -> 3.6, 3.27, 3.03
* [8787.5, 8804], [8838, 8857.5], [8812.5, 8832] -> -0.3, 3.26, 3.21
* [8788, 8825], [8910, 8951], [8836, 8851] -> -0.6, 3.22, 3.01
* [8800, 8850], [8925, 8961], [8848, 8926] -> 4.3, 3.28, 3.14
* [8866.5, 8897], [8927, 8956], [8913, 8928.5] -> 0.6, 3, 3.06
